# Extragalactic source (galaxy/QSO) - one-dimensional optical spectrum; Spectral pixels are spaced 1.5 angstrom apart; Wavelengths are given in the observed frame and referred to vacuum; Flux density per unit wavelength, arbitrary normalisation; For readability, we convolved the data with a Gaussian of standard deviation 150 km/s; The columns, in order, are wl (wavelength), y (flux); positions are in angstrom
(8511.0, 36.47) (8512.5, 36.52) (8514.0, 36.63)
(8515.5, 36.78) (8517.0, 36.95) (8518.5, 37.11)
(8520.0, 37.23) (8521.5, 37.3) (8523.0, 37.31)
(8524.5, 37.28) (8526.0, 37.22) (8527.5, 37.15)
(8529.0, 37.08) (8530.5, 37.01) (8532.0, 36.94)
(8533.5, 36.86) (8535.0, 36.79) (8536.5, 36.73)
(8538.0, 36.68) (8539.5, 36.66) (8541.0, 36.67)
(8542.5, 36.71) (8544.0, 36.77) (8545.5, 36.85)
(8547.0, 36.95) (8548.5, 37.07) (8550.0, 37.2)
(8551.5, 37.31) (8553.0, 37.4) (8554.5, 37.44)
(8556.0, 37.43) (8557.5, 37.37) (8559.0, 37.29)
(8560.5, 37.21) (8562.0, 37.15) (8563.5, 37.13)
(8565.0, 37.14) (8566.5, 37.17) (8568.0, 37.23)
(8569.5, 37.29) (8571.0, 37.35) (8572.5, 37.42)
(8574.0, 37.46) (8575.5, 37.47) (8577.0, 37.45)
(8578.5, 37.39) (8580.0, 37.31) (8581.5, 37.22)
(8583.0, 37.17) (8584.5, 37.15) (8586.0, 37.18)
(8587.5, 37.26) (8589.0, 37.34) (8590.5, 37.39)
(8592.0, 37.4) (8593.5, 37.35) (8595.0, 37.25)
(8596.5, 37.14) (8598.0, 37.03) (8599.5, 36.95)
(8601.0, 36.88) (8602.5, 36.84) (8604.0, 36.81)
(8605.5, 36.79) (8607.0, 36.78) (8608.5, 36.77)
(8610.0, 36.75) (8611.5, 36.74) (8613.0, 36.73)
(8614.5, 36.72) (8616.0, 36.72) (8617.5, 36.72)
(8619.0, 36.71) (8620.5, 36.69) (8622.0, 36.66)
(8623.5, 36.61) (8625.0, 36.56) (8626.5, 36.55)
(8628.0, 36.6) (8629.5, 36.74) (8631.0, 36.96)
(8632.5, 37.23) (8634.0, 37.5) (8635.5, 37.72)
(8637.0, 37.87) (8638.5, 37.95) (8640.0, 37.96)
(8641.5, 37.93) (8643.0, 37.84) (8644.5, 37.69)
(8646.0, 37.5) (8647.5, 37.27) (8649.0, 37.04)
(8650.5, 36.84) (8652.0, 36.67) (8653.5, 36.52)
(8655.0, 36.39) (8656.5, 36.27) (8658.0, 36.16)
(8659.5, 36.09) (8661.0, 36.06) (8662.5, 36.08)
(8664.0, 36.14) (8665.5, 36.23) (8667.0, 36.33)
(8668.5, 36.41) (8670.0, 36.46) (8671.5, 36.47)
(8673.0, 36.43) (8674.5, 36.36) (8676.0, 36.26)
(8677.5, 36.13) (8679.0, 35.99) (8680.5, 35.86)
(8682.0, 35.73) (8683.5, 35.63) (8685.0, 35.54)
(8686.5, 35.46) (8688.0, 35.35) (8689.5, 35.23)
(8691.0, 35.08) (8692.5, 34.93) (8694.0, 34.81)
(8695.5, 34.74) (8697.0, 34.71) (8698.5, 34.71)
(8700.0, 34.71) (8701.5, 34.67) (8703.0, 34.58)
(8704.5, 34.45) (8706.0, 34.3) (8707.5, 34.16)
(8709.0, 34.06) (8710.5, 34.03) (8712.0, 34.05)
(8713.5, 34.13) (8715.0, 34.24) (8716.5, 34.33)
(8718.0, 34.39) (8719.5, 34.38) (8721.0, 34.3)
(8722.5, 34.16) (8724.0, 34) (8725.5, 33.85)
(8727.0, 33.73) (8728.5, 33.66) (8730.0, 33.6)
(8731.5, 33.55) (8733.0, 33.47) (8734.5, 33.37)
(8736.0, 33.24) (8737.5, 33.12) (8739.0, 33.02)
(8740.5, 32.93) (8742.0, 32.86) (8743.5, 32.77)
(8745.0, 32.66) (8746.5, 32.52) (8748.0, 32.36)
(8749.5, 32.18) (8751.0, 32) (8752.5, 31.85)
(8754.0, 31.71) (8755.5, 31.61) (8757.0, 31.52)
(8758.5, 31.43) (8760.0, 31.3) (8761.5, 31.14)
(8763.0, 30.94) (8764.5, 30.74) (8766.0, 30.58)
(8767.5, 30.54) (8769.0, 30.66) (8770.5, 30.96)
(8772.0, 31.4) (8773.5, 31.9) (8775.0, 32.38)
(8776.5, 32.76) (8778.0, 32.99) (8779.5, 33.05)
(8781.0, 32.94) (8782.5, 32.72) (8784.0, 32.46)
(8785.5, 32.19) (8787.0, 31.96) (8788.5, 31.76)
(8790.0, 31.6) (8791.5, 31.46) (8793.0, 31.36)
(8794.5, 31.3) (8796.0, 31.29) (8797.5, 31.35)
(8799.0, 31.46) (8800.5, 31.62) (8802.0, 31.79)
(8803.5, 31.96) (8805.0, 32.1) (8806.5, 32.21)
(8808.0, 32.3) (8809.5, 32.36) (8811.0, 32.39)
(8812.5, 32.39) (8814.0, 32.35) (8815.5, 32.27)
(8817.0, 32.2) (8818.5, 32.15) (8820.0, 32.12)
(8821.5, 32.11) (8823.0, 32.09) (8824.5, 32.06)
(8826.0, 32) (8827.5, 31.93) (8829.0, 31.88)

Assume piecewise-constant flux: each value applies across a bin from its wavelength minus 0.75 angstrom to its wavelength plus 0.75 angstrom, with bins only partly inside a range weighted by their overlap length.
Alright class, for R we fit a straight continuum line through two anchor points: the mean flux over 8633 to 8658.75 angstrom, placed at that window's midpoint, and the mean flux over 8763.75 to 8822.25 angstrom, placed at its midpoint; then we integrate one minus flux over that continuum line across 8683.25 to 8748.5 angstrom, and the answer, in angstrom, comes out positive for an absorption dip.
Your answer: 1.2 angstrom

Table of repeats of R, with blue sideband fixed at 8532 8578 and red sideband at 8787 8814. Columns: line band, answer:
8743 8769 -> 0.9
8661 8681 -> -0.9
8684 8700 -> -0.4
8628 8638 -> -0.5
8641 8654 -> -0.8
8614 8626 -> -0.3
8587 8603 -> -0.4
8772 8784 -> -0.1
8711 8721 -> -0.2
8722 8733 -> -0.1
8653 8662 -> -0.3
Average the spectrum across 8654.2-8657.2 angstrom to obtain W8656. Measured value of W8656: 36.3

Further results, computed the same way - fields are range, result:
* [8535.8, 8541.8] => 36.7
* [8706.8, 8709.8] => 34.1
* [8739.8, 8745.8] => 32.8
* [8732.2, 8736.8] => 33.4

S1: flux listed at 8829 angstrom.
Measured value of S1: 31.88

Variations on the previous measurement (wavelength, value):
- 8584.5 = 37.15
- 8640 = 37.96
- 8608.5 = 36.77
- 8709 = 34.06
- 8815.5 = 32.27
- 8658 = 36.16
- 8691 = 35.08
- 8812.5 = 32.39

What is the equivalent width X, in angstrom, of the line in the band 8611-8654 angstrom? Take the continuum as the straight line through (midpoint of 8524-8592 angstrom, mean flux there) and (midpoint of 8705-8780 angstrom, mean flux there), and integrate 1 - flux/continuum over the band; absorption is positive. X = -2.1 angstrom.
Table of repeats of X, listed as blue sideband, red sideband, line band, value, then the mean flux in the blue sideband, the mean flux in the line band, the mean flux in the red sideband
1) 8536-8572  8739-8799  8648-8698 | -2.6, 37.1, 36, 31.9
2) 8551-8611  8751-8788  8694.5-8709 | -0.4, 37.2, 34.5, 31.7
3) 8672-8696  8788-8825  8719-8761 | 1.3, 35.6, 32.9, 31.9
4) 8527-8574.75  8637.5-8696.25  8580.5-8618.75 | -0.2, 37.1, 37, 36.3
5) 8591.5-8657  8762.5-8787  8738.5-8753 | 0.1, 37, 32.5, 31.8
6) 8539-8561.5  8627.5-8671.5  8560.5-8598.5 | -0.2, 37.1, 37.3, 36.9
